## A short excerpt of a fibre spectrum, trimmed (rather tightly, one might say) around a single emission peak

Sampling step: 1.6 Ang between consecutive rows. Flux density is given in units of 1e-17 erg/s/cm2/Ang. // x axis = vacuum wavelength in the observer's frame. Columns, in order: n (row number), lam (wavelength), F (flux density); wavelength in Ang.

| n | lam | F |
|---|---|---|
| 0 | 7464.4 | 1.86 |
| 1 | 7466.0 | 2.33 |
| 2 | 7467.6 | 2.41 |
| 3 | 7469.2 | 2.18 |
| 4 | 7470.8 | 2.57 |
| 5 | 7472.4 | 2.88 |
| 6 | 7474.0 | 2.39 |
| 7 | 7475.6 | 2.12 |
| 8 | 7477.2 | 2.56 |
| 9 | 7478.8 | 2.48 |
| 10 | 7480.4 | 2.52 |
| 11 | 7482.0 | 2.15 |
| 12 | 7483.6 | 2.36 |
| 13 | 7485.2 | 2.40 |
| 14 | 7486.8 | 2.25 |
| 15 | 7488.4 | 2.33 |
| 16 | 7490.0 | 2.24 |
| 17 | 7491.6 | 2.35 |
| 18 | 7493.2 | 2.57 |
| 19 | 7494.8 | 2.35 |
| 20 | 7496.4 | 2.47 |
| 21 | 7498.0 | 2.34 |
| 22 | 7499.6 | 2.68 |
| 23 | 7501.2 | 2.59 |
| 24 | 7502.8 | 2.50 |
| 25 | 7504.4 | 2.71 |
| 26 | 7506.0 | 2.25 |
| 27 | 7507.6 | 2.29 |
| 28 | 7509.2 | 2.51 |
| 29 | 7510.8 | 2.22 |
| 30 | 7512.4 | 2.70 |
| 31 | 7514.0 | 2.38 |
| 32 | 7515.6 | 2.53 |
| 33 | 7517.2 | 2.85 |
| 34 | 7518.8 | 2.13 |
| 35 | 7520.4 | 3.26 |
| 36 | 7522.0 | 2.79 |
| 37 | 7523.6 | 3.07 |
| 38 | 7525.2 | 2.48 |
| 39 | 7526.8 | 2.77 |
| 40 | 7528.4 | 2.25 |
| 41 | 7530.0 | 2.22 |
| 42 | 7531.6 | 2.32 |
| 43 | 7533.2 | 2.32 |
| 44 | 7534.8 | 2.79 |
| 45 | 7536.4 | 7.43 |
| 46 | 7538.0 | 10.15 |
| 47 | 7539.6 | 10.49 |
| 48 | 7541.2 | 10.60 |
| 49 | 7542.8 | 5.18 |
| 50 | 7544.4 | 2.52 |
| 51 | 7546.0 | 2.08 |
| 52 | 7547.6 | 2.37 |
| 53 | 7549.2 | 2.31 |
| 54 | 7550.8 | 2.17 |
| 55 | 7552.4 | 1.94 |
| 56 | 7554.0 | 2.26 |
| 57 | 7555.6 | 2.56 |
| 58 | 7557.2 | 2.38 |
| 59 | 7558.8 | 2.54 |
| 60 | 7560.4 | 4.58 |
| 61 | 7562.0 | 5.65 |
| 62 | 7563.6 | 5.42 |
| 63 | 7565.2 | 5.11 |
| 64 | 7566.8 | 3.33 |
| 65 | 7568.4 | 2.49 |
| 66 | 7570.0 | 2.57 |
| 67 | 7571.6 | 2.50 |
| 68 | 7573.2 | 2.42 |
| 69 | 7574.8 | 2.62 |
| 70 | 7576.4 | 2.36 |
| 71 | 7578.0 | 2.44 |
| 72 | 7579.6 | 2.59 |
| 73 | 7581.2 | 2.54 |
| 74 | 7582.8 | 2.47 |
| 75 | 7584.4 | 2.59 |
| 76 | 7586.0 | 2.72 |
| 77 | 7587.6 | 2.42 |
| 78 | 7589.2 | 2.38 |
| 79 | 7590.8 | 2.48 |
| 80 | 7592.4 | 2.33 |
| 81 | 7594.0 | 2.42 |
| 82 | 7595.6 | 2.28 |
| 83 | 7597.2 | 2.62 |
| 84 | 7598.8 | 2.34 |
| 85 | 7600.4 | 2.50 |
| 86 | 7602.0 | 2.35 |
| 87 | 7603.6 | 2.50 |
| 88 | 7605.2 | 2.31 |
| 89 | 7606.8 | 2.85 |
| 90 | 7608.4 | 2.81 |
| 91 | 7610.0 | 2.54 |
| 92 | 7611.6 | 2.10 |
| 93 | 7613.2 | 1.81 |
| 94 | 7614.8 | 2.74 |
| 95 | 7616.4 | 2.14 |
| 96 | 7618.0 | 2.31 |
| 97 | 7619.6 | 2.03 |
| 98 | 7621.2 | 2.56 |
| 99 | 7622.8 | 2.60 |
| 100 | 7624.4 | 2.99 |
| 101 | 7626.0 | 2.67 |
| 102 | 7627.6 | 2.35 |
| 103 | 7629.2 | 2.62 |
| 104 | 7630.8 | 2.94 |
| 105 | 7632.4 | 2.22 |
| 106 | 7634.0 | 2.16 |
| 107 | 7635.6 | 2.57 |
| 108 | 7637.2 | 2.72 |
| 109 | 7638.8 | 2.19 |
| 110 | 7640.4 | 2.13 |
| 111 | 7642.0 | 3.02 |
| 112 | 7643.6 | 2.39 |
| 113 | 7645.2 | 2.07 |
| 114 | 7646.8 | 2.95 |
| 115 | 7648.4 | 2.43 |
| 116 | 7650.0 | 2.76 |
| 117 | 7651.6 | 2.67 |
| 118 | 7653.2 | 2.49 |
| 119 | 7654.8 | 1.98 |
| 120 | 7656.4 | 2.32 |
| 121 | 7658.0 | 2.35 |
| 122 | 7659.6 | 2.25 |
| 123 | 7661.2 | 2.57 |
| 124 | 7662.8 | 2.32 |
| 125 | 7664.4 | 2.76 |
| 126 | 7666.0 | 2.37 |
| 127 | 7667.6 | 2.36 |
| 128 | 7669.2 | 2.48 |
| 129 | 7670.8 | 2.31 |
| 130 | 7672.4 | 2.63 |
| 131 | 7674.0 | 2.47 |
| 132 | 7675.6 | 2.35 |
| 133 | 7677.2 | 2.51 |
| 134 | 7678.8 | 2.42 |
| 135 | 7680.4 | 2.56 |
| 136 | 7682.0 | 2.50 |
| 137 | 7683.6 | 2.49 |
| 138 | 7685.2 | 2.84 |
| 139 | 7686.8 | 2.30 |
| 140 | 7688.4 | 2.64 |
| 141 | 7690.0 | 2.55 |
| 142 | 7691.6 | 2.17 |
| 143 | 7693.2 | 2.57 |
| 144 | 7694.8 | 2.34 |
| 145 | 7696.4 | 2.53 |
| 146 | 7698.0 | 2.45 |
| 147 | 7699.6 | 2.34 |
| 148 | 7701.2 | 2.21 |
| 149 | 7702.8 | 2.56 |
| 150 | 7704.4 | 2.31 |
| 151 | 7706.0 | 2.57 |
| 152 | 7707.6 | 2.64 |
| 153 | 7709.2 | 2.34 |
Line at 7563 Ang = [N II]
